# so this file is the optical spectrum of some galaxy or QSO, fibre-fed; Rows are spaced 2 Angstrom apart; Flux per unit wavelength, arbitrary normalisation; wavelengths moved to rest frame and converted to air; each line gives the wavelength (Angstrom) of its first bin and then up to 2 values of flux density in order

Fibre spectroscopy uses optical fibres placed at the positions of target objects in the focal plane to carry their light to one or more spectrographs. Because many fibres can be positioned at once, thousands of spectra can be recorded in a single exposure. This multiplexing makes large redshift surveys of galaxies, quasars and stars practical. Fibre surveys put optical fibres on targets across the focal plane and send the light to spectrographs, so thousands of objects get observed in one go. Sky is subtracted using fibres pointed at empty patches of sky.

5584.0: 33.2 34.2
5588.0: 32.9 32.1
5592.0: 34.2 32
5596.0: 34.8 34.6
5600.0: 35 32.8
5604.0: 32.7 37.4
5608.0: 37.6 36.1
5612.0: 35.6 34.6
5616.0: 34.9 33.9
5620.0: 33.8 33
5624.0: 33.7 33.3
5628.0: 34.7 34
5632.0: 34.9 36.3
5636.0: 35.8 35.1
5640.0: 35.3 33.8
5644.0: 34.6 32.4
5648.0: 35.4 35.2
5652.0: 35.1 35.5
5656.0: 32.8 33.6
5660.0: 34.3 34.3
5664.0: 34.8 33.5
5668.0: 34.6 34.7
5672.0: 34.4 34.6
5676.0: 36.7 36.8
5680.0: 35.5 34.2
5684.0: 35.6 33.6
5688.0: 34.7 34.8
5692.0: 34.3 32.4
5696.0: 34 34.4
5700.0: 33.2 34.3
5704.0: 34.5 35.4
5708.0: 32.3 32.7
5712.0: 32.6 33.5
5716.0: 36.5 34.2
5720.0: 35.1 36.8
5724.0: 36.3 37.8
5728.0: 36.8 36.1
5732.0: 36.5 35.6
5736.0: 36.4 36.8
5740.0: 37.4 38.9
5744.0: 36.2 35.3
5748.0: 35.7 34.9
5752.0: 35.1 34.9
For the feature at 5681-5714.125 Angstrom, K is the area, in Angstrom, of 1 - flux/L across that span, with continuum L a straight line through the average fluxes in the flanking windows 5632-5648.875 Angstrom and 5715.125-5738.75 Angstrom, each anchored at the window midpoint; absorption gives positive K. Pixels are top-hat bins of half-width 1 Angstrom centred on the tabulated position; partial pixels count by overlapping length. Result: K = 1.7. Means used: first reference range 34.8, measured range 33.9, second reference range 36.2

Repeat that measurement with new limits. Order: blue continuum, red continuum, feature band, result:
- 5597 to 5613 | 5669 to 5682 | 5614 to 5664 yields 1.23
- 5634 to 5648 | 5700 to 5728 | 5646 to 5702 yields 0.36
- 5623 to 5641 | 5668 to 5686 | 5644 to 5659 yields 0.28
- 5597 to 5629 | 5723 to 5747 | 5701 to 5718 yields 1.06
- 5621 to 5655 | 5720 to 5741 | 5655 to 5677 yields 0.50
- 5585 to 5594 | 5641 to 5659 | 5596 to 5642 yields -1.42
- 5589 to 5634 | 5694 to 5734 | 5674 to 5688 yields -0.24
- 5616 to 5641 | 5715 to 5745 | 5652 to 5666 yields 0.35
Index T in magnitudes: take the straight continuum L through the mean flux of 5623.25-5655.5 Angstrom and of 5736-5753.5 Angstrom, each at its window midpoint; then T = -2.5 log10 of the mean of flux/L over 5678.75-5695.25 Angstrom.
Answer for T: 0.030 mag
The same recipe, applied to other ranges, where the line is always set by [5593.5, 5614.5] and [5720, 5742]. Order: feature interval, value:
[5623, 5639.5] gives 0.02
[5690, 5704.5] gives 0.07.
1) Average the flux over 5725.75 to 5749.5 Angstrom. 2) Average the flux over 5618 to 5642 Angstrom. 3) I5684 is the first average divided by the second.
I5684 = 1.1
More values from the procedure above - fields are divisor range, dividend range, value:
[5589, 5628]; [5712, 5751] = 1.05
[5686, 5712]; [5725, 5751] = 1.08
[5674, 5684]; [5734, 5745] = 1.04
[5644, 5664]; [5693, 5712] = 0.98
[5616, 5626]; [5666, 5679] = 1.04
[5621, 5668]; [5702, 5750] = 1.03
